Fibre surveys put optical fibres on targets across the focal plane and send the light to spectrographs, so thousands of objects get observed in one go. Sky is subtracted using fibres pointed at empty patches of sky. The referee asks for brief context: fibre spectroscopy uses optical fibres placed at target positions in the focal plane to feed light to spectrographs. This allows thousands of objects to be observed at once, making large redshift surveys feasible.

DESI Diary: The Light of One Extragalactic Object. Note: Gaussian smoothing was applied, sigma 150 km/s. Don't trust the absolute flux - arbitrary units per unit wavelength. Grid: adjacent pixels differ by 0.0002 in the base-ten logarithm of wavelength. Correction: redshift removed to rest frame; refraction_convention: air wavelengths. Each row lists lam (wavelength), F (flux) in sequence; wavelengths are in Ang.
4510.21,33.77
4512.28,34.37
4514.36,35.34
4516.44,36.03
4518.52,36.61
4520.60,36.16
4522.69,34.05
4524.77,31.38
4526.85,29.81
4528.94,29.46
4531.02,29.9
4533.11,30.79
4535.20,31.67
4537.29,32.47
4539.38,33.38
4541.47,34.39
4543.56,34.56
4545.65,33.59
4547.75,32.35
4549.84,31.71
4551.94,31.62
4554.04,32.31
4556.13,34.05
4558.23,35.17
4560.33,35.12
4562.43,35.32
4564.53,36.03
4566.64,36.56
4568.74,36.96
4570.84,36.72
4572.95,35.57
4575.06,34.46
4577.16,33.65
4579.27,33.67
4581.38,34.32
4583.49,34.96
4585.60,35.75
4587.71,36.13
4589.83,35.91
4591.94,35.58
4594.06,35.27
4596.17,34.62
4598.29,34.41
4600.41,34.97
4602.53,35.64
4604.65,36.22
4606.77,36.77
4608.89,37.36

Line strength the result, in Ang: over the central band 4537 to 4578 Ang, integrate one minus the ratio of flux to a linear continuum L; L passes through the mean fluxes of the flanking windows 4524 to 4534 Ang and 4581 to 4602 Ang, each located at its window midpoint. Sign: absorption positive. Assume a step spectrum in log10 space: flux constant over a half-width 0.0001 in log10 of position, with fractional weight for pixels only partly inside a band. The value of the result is -2.3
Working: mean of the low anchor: 30.2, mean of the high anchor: 35.2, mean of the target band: 34.3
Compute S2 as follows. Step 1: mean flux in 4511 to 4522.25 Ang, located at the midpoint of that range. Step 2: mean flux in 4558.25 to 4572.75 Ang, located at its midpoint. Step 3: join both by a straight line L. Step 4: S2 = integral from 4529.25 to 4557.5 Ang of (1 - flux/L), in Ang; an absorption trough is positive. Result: 2.6 Ang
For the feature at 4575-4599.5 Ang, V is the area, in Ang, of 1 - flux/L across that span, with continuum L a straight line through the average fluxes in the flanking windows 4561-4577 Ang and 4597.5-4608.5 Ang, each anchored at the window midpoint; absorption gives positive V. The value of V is 0.6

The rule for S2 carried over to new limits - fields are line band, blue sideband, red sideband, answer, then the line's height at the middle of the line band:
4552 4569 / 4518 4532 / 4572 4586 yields -0.5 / 33.8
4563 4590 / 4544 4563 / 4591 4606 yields -0.8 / 34.4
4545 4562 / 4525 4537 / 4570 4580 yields -0.3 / 32.7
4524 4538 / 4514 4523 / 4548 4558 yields 1.6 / 34.6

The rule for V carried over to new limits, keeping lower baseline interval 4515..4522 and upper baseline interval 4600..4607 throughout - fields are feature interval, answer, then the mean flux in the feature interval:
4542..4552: 0.8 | 33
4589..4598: 0.2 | 35.3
